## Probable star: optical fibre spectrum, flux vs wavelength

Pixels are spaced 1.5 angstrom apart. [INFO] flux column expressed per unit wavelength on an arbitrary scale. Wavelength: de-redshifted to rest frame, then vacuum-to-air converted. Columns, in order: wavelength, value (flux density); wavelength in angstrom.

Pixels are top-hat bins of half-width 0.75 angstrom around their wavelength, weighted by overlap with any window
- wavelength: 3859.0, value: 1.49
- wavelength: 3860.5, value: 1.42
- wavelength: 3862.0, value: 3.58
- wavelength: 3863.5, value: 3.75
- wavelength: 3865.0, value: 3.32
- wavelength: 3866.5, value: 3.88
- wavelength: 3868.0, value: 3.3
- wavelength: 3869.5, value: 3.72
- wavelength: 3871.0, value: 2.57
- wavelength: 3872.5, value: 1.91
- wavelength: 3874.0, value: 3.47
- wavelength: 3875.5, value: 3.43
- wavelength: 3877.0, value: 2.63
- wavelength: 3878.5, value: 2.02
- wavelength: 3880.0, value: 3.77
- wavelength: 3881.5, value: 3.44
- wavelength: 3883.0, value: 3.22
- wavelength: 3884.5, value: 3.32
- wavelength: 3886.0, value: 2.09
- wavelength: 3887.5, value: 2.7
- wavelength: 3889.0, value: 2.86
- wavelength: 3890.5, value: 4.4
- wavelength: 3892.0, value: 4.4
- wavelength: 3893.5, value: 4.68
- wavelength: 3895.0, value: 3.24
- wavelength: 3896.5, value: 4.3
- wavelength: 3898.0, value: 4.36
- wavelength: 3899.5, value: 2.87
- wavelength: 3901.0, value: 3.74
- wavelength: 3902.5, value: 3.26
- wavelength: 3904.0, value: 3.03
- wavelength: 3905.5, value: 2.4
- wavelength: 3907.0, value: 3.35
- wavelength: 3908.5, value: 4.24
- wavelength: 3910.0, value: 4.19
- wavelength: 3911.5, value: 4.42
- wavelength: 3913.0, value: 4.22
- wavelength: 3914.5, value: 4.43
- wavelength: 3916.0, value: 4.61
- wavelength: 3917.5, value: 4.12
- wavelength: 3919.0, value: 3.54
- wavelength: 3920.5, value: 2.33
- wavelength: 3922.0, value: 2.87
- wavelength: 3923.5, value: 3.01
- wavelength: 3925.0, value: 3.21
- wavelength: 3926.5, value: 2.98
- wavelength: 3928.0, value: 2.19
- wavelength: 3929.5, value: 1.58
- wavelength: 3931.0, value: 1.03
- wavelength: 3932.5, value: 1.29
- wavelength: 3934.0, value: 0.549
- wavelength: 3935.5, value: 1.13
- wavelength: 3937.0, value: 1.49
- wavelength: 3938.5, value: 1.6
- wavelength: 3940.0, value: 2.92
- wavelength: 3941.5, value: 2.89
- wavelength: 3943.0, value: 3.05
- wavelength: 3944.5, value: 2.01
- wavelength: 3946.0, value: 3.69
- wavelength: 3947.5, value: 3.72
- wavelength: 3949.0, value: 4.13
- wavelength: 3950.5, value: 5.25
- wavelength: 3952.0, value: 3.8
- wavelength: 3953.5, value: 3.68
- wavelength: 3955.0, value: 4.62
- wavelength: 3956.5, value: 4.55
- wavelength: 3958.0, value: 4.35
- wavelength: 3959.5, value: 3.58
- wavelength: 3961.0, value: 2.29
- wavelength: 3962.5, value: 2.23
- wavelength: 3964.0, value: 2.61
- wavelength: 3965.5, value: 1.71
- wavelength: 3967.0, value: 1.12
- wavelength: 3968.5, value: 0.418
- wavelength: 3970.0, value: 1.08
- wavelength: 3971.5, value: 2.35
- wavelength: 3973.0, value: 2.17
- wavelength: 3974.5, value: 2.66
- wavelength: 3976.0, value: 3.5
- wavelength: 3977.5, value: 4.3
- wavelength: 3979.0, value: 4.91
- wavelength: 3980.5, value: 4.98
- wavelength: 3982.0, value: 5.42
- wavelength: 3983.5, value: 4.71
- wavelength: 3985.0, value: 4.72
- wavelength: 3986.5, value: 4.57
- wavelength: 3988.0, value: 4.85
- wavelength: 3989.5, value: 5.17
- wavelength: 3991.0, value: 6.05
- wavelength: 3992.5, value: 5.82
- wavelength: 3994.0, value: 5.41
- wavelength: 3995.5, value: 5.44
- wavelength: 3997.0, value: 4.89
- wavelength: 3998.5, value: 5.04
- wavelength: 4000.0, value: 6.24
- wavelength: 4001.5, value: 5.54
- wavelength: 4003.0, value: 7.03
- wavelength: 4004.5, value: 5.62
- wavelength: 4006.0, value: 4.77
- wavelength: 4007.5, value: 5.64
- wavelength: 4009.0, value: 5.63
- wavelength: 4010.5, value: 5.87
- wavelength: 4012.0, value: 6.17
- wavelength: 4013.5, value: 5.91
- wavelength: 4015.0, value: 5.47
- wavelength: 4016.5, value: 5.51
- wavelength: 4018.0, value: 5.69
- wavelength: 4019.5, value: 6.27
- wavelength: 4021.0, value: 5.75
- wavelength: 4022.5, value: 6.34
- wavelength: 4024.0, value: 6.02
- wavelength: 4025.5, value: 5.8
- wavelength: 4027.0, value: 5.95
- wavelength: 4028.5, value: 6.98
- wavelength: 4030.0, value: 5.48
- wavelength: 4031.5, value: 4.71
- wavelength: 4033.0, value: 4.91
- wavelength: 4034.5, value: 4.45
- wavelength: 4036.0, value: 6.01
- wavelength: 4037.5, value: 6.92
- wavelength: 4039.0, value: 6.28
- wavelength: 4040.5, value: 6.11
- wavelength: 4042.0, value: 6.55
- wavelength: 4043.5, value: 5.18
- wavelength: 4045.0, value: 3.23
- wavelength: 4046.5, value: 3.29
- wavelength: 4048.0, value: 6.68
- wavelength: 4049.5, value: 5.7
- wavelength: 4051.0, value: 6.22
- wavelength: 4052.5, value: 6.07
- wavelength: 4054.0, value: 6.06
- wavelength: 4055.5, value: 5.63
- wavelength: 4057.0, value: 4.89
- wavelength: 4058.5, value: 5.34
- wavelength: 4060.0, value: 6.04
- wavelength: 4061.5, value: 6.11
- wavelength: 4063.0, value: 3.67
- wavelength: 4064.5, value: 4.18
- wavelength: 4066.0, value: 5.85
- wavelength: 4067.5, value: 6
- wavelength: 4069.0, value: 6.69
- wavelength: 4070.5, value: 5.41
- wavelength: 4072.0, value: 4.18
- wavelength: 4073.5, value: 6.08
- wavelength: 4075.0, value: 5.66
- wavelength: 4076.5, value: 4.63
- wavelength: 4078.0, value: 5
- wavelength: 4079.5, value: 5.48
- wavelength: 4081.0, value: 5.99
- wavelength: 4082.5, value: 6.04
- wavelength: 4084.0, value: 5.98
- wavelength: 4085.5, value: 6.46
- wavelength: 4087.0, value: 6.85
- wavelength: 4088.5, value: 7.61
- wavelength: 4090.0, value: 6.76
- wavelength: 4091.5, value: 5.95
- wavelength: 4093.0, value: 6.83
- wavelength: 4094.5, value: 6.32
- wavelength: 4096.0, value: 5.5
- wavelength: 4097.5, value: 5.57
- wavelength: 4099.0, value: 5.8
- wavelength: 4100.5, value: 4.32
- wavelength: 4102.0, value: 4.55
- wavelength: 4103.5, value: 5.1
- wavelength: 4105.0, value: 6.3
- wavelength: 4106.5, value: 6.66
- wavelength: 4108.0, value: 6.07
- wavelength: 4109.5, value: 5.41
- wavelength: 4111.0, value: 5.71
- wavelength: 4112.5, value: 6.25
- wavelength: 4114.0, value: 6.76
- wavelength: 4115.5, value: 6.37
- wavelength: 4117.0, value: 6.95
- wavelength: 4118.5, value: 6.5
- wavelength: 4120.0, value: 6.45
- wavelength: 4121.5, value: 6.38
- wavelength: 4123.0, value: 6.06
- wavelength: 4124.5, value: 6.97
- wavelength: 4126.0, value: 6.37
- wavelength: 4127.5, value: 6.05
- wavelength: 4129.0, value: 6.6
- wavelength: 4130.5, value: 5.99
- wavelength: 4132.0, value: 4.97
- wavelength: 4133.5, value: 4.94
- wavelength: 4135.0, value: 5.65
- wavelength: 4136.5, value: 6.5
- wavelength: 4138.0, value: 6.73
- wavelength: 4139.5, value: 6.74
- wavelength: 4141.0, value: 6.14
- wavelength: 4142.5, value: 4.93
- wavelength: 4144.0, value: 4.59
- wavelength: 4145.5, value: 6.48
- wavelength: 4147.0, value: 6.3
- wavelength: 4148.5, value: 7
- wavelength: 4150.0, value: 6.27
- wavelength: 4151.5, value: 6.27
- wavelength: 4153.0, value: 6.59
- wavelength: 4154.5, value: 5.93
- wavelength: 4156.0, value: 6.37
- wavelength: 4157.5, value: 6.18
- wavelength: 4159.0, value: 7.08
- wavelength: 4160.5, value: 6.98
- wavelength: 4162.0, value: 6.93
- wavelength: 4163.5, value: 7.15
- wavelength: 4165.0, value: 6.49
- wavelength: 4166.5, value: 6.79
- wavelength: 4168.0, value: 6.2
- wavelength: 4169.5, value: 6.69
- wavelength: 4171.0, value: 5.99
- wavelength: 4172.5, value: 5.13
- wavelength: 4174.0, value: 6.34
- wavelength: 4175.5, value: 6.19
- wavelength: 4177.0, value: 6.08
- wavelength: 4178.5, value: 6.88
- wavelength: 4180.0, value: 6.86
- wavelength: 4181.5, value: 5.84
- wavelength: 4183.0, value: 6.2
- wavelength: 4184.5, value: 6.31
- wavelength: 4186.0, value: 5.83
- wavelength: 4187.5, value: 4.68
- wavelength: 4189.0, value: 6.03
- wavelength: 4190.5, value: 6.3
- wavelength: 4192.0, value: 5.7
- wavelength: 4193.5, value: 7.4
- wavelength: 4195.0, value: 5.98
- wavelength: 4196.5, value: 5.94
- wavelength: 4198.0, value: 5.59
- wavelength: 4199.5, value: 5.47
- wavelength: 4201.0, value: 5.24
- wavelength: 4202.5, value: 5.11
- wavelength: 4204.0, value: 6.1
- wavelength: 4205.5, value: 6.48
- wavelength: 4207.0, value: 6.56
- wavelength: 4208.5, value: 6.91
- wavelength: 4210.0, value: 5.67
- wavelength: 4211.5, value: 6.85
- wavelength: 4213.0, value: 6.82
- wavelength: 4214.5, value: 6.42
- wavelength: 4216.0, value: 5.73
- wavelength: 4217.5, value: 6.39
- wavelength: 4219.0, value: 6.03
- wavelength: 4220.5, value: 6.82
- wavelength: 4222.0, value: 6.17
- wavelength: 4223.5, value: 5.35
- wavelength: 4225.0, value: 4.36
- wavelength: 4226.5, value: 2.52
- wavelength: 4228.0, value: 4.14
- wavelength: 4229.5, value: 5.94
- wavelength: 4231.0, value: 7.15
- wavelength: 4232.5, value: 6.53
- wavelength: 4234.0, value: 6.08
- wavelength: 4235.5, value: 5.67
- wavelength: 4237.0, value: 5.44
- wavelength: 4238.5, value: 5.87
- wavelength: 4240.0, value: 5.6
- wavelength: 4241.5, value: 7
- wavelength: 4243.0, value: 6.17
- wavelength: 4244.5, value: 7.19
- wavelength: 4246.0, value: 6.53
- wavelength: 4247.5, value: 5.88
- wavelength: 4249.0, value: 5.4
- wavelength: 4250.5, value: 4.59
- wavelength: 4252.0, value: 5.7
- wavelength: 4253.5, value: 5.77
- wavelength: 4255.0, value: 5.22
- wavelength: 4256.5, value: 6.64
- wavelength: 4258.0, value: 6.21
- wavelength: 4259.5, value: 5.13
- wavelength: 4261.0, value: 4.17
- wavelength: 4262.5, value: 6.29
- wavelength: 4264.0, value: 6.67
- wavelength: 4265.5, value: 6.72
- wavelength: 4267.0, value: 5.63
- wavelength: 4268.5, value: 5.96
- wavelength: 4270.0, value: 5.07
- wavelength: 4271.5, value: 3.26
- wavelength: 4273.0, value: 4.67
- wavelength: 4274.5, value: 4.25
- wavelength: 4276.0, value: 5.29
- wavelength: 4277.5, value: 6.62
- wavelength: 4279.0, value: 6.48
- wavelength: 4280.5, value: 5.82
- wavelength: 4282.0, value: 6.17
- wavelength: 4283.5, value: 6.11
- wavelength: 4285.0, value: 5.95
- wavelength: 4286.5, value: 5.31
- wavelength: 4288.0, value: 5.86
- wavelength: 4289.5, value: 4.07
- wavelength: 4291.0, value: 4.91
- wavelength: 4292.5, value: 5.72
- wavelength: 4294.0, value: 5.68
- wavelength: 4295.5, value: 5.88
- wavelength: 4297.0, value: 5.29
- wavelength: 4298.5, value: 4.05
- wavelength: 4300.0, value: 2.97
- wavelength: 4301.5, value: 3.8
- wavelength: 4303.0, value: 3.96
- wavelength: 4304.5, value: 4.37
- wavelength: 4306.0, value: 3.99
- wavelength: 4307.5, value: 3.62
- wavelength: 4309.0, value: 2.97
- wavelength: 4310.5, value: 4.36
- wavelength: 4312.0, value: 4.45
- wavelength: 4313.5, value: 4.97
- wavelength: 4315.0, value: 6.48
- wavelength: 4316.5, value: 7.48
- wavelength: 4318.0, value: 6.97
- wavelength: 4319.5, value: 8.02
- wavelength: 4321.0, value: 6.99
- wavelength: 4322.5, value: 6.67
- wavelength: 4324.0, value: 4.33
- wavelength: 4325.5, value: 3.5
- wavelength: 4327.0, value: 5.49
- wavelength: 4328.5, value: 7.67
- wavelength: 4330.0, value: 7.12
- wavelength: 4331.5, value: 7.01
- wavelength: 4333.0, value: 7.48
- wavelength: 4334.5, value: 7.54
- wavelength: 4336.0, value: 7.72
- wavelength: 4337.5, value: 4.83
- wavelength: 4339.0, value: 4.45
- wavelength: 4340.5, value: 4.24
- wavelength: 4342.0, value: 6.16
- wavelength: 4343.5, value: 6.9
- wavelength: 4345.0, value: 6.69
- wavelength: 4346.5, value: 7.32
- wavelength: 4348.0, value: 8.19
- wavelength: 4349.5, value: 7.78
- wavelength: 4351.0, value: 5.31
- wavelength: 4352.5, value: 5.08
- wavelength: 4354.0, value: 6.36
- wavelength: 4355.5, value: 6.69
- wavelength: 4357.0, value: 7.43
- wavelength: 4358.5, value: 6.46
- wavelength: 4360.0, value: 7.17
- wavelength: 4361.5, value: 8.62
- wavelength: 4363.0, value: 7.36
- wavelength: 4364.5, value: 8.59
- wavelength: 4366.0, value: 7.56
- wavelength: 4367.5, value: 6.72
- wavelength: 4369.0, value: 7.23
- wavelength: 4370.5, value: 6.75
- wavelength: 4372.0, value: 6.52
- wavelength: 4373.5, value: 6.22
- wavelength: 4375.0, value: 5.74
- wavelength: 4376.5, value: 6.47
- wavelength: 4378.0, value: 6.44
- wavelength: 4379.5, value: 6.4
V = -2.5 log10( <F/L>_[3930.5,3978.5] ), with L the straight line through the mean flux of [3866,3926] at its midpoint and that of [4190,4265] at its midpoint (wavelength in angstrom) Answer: 0.39 mag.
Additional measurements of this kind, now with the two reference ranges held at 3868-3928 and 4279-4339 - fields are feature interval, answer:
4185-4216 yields -0.21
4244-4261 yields -0.10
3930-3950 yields 0.50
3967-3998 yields -0.07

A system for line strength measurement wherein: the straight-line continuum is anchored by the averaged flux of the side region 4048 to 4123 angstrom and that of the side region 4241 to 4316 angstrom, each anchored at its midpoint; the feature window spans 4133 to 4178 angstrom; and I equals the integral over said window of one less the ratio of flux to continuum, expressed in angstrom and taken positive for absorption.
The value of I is -4.9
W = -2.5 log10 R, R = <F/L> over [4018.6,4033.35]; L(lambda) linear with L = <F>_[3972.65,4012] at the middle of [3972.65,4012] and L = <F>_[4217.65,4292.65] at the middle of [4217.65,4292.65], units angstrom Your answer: -0.14 mag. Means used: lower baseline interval 5.09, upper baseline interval 5.65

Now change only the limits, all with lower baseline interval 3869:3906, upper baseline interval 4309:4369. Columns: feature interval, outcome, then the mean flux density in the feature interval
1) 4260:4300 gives 0.12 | 5.41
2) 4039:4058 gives -0.24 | 5.5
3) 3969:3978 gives 0.45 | 2.57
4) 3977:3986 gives -0.22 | 4.85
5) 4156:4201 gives -0.17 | 6.23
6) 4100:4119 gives -0.22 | 5.93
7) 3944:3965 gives 0.04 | 3.6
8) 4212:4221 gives -0.14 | 6.37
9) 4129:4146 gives -0.15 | 5.81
